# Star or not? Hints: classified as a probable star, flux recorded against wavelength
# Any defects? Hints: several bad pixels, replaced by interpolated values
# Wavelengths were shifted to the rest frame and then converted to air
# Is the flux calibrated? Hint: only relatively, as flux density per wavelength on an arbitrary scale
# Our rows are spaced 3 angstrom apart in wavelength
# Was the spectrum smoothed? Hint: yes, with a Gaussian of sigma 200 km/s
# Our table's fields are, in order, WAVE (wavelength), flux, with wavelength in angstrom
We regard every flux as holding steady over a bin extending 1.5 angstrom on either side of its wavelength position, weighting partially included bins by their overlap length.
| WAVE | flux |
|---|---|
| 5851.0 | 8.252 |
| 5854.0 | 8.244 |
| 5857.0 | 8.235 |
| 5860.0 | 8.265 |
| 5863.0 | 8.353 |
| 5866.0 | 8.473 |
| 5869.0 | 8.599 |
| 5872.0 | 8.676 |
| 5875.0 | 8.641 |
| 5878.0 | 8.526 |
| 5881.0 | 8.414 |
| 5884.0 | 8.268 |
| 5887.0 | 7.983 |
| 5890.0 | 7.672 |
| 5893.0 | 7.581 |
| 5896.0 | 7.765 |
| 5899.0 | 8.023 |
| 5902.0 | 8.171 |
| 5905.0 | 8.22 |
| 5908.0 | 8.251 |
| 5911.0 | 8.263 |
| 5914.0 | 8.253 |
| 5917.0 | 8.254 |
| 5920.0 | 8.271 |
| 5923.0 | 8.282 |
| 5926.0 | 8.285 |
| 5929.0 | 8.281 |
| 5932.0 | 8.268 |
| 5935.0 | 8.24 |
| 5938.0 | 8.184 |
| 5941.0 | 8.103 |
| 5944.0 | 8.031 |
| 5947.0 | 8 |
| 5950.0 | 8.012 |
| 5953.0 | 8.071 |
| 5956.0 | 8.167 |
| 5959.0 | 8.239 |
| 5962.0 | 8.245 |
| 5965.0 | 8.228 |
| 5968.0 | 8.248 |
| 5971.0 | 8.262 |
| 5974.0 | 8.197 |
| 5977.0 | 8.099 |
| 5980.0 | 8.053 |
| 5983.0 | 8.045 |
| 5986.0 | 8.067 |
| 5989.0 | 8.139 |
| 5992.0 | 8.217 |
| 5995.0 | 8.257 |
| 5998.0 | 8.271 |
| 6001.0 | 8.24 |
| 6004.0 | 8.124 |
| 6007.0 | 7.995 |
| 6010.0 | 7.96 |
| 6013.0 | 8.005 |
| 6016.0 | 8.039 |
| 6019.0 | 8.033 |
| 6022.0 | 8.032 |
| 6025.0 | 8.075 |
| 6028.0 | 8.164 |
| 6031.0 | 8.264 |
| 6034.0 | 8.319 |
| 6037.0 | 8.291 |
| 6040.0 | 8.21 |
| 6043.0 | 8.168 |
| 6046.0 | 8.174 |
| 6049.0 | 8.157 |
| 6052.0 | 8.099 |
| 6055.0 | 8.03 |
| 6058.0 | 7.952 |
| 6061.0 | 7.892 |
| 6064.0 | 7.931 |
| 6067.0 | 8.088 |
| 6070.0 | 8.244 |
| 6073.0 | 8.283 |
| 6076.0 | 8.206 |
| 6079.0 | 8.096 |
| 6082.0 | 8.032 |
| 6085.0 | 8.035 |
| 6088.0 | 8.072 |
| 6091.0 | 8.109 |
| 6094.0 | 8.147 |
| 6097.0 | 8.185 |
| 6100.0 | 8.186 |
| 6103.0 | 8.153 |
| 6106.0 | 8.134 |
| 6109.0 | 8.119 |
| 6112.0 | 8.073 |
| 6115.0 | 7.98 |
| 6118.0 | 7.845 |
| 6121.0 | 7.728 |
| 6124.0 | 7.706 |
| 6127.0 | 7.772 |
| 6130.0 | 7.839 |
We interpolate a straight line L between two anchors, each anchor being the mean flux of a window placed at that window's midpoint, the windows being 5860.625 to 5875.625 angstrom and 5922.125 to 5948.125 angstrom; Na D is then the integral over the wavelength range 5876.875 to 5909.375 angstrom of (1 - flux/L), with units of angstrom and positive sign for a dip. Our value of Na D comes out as 1.3 angstrom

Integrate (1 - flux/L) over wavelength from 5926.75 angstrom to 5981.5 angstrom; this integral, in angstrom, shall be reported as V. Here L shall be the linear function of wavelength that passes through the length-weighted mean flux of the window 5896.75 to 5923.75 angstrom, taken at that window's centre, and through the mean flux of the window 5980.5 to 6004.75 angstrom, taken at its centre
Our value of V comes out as 0.14 angstrom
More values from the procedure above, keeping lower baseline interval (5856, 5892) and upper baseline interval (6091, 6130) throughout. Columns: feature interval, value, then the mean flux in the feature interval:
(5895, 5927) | 0.35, 8.19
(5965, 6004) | 0.01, 8.17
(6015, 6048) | -0.21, 8.16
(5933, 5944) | 0.11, 8.16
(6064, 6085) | -0.21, 8.13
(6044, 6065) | 0.10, 8.04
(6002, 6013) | 0.15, 8.03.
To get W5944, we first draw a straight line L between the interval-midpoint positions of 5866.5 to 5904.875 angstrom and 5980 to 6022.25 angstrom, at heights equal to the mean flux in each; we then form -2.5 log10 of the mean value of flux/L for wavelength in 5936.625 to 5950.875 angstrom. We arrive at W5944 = 0.01 mag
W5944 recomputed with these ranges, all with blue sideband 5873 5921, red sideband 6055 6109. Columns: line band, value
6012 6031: 0.006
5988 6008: -0.007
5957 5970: -0.013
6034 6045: -0.016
